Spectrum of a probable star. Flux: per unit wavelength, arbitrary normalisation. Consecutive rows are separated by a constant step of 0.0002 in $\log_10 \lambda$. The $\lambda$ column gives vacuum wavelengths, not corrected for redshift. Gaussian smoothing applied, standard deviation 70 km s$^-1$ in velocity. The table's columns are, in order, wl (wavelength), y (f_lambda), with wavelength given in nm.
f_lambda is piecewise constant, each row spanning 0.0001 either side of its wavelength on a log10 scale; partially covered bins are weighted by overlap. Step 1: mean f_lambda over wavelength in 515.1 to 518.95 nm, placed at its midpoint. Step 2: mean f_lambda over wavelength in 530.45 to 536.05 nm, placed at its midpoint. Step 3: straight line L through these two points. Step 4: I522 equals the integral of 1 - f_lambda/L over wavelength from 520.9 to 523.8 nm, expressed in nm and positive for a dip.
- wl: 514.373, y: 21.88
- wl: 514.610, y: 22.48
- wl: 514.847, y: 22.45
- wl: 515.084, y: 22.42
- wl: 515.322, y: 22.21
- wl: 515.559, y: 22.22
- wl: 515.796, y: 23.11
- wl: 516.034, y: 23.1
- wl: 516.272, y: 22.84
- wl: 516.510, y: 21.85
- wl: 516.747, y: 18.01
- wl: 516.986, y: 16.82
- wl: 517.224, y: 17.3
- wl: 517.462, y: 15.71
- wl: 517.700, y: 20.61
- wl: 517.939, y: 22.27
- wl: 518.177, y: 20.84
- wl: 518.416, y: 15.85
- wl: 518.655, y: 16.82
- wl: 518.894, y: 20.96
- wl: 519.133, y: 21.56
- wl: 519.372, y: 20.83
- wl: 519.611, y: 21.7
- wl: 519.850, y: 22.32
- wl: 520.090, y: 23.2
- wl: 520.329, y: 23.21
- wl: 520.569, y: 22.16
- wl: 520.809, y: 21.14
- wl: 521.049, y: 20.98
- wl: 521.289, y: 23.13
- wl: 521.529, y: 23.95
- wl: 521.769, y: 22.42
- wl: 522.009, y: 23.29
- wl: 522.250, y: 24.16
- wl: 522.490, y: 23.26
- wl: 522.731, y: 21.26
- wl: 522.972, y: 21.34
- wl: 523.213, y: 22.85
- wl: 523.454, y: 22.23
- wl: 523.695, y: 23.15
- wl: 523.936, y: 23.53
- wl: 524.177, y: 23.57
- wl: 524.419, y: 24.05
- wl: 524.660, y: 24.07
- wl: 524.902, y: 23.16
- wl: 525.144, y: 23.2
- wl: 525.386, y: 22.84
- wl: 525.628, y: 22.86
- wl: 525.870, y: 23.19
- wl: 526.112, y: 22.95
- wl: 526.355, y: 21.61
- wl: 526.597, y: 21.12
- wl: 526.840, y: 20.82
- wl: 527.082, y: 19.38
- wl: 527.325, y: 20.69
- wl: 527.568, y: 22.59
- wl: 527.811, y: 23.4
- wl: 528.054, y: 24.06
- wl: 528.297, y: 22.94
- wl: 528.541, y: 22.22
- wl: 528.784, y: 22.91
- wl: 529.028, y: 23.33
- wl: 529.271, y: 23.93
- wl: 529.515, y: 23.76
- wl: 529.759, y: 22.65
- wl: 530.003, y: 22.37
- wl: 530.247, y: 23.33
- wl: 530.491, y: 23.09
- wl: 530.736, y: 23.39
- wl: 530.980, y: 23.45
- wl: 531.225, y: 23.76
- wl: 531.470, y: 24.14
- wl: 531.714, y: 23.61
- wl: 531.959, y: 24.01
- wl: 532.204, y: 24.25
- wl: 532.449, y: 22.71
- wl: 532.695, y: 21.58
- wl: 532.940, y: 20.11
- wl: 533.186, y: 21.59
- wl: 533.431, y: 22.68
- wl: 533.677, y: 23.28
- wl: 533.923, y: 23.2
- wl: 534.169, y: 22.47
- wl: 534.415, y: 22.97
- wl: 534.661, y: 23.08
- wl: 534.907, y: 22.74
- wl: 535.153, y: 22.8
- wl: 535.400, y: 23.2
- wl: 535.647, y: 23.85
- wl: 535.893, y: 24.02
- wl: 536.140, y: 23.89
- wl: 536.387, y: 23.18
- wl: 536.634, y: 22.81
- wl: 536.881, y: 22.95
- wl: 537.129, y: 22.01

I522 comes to -0.22 nm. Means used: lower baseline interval 20.1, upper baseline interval 23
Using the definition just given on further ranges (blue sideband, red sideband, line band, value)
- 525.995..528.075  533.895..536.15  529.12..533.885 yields -0.105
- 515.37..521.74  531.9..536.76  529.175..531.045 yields -0.072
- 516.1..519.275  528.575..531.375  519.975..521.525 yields -0.156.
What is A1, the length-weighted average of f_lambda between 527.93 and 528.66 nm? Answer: 23.1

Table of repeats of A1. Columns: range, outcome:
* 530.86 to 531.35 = 23.6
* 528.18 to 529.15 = 22.9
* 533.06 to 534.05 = 22.7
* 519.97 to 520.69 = 22.8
